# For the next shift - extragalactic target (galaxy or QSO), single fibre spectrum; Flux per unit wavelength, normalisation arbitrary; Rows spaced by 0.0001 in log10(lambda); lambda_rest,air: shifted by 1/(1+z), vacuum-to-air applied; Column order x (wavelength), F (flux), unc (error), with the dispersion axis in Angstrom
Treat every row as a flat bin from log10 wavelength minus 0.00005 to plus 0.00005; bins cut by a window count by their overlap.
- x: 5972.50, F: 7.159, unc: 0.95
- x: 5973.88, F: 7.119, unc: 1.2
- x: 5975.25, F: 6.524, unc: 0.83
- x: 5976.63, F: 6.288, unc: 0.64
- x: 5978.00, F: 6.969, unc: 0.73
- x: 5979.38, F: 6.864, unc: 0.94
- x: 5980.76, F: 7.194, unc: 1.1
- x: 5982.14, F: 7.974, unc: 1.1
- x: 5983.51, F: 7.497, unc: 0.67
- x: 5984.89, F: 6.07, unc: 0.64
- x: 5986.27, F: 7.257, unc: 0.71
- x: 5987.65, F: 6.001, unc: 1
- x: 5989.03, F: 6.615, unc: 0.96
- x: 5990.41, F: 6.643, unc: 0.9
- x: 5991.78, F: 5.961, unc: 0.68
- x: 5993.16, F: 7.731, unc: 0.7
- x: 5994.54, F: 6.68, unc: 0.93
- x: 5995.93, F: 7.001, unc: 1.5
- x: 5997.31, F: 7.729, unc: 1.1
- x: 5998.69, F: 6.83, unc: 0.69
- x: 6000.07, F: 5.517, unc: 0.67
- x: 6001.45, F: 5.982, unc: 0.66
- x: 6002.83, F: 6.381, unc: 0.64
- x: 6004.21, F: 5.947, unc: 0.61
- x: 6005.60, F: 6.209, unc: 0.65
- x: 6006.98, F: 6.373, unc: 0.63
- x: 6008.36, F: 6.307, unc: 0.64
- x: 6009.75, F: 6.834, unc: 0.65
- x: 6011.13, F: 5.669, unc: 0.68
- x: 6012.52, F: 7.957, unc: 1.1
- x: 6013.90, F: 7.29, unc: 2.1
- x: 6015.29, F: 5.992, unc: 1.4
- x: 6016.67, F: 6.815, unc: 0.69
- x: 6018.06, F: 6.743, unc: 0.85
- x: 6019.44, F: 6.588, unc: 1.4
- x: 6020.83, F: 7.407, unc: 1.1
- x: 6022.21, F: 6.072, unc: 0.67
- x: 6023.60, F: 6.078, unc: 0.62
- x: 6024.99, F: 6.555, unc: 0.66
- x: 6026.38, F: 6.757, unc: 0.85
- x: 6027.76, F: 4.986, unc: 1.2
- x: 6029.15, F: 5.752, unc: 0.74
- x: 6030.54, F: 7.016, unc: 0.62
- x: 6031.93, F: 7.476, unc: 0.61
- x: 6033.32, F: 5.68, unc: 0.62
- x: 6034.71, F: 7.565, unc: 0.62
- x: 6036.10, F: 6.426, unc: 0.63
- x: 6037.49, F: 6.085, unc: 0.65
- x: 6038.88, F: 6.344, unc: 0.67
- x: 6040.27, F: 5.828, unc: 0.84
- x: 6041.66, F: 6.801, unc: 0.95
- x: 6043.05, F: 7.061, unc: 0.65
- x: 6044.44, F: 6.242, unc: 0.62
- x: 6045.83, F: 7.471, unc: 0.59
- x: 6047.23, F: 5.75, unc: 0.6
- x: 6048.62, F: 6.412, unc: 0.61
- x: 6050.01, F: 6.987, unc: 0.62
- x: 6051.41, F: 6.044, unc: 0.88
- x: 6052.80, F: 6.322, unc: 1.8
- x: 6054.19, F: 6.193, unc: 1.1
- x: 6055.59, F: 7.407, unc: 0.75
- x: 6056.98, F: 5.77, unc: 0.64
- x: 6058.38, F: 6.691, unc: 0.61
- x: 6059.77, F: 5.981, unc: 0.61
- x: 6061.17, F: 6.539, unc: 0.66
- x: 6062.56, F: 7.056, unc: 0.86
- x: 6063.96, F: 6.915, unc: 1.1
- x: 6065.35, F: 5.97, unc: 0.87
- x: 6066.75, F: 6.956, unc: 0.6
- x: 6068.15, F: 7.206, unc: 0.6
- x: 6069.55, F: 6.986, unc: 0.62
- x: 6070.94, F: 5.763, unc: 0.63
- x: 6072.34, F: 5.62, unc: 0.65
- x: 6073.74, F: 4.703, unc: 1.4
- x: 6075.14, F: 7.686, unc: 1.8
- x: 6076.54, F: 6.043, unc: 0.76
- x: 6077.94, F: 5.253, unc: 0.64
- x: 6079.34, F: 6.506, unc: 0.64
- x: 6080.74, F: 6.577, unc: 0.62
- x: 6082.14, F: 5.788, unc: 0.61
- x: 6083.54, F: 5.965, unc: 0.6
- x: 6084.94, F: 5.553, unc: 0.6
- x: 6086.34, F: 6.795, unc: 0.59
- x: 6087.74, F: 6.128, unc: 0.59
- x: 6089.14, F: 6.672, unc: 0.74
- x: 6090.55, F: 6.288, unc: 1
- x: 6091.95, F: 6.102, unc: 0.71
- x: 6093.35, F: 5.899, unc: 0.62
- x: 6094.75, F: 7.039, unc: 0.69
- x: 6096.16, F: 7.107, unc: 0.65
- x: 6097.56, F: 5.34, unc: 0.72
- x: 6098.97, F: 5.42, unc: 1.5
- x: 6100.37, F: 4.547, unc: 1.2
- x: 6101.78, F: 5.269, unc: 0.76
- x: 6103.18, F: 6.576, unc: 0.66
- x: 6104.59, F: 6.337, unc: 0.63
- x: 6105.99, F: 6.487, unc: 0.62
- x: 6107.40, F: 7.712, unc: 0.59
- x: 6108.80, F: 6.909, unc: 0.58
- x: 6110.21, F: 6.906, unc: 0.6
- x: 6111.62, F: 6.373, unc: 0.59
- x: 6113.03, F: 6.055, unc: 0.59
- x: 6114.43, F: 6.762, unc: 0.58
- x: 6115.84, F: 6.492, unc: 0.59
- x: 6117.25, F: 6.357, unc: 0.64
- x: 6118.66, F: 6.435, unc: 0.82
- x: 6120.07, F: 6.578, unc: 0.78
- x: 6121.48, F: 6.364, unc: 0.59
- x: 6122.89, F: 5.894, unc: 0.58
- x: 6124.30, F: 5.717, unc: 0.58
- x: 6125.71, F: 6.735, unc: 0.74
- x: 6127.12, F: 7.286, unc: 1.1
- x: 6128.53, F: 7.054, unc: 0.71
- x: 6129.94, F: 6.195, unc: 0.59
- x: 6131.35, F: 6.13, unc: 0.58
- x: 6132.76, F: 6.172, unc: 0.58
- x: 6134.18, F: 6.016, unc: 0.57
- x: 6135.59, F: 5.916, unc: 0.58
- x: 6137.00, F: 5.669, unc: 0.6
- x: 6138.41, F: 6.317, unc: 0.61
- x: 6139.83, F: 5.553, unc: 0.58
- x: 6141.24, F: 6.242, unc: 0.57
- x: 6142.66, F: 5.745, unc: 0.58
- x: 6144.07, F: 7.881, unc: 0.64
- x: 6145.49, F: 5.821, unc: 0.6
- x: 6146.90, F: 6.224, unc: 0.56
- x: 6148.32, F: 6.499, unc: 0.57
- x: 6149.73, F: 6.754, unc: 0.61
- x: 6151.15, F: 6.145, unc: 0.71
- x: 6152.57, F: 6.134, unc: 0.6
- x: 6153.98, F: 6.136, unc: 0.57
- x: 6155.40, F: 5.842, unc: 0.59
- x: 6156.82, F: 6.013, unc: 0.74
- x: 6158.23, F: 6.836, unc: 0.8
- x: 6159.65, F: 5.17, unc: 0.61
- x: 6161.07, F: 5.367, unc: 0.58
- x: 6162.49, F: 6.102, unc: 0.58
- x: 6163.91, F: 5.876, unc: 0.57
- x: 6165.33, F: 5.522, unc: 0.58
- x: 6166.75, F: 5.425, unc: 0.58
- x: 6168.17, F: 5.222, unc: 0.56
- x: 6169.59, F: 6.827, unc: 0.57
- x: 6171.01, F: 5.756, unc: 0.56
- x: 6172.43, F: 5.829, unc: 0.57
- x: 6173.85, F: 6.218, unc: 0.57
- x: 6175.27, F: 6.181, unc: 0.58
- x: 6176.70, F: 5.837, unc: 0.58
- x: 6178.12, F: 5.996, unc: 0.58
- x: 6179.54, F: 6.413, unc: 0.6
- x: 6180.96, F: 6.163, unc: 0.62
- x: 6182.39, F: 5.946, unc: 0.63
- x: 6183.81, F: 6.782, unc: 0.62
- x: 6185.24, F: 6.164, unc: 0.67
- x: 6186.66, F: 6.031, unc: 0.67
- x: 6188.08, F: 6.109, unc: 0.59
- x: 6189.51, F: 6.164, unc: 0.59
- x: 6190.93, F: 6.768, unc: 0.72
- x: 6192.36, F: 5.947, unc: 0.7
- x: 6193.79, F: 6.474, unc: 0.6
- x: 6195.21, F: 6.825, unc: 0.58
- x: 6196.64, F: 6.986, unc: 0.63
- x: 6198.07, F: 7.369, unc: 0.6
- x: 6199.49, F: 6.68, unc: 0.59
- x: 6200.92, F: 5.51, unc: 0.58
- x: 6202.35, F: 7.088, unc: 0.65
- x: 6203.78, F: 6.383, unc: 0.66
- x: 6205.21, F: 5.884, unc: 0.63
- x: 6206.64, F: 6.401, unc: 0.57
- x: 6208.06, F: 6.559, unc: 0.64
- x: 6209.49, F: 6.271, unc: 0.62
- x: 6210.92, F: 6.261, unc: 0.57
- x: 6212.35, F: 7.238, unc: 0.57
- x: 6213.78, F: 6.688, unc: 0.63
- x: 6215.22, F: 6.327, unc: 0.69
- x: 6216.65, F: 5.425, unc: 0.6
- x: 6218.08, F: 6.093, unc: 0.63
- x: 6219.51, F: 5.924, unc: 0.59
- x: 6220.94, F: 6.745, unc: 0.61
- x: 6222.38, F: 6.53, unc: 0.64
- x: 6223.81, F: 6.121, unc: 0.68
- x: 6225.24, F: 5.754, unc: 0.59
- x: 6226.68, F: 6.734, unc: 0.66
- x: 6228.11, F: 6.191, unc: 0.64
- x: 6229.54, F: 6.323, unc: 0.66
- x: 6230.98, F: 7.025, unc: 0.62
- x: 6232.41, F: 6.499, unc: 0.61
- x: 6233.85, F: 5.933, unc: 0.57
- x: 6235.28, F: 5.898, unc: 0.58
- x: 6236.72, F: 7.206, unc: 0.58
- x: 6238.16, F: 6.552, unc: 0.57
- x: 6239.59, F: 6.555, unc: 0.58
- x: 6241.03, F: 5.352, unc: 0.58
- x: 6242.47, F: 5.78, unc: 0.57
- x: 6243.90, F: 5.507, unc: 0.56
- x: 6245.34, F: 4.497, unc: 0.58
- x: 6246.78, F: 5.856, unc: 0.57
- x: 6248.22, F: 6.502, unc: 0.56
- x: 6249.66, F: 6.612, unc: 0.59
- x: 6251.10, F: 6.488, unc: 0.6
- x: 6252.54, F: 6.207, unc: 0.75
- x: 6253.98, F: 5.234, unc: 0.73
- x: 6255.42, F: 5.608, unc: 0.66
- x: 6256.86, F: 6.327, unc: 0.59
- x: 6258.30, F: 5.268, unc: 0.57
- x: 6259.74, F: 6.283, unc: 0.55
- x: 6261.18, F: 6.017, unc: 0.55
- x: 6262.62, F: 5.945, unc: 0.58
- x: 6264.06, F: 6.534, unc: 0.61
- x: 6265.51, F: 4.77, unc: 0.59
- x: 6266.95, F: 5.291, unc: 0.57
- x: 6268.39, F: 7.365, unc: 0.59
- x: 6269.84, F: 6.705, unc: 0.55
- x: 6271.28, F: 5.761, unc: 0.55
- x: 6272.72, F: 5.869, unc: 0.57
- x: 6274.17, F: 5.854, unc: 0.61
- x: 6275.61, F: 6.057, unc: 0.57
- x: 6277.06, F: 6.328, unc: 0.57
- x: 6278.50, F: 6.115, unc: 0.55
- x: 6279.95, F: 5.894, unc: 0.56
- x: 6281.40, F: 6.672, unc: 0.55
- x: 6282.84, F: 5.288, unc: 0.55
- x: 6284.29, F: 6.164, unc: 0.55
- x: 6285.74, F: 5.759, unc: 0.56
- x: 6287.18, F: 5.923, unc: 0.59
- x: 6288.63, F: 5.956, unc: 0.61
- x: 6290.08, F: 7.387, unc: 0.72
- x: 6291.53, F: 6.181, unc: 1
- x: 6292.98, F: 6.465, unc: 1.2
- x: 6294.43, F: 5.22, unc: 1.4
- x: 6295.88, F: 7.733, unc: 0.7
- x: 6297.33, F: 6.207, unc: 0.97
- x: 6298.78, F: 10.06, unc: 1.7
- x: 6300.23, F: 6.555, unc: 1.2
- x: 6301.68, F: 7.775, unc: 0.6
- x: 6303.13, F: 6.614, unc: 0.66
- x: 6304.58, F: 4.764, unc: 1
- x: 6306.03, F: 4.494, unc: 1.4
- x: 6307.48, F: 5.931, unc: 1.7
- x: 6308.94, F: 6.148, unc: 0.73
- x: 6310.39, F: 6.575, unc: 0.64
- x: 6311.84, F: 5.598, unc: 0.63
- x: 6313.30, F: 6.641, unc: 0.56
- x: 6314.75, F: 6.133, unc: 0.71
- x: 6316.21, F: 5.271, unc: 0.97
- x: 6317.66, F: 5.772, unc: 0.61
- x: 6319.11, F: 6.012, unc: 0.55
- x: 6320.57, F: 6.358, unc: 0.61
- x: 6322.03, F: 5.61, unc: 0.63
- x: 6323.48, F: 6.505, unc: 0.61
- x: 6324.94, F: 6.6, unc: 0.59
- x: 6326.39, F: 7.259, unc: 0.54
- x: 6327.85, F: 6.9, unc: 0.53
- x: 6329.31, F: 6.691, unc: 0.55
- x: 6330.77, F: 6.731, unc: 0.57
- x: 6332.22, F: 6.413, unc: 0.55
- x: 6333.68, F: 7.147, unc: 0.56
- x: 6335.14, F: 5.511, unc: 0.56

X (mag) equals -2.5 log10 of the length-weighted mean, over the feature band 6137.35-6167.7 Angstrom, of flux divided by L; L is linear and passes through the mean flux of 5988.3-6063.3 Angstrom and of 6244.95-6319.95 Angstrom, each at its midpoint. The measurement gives 0.05 mag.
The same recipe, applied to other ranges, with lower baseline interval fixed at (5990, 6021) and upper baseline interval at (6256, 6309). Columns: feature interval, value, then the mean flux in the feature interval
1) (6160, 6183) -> 0.083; 5.9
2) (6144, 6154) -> 0.005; 6.38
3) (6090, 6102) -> 0.101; 5.91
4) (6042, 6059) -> 0.004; 6.53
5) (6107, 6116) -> -0.044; 6.73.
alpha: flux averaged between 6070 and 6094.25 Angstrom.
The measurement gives 6.1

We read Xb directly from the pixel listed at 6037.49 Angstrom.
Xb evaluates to 6.085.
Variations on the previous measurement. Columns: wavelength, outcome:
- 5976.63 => 6.288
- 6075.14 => 7.686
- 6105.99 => 6.487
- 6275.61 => 6.057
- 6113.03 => 6.055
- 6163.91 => 5.876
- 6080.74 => 6.577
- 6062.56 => 7.056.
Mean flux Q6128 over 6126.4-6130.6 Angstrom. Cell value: 6.86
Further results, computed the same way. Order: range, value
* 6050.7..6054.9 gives 6.18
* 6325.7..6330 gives 6.94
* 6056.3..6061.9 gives 6.25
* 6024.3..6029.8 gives 6.02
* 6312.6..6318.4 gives 5.96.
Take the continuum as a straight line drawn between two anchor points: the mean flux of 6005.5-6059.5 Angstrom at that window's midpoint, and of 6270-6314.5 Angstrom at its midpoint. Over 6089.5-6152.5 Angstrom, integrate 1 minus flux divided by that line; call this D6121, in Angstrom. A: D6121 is 1.2 Angstrom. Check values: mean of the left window 6.51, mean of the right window 6.27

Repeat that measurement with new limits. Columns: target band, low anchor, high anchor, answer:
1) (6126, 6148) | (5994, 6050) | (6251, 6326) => 0.25 Angstrom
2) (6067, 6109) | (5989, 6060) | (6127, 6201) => 1.07 Angstrom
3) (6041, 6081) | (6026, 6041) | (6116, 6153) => -0.67 Angstrom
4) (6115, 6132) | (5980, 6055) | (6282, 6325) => 0.04 Angstrom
